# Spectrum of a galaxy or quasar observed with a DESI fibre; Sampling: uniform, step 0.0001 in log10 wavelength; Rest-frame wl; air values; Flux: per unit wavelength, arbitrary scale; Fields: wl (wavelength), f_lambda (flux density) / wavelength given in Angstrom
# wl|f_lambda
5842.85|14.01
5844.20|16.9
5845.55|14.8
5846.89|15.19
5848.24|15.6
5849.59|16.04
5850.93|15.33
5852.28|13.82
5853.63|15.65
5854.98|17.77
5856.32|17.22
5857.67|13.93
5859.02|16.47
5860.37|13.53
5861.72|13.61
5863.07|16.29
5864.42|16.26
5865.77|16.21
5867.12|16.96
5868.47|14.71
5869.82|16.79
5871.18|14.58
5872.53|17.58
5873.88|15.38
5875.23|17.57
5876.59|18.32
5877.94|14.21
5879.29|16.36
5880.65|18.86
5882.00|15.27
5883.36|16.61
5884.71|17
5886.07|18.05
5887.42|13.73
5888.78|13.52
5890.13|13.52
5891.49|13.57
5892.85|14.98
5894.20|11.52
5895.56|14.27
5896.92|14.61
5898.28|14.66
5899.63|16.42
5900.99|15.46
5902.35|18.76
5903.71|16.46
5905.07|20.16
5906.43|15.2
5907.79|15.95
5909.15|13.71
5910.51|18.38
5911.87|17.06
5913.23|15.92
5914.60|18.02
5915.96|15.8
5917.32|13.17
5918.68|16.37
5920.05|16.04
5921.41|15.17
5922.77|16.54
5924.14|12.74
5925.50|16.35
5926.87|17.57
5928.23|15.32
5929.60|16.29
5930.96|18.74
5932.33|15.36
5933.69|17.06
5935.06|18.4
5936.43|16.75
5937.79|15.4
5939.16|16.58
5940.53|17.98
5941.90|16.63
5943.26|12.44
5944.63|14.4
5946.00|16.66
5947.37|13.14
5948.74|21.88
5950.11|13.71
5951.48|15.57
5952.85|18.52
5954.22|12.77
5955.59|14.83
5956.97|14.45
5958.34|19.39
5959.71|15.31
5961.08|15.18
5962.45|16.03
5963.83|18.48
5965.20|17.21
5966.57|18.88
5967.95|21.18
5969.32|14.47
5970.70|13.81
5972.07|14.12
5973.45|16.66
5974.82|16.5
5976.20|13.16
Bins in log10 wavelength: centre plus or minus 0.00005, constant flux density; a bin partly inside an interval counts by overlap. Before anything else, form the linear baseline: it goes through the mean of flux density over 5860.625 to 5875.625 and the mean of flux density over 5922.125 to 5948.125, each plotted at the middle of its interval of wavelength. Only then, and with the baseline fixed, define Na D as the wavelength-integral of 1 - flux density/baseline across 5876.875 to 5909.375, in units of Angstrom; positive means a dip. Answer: 0.7 Angstrom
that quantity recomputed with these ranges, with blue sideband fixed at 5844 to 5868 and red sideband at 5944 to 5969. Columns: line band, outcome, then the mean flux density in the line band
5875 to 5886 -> -0.68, 16.8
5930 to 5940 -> -0.36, 16.9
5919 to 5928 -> 0.26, 15.7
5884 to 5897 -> 1.18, 14.5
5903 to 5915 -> -0.49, 16.7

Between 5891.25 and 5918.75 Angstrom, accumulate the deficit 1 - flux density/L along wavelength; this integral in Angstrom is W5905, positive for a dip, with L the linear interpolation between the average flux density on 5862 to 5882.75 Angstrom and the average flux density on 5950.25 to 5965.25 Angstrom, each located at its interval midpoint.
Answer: 0.7 Angstrom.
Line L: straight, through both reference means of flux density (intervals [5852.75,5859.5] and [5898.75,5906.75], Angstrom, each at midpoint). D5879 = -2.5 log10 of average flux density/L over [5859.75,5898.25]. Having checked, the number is 0.08 mag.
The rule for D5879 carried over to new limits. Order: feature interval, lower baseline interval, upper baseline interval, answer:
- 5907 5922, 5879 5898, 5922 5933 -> -0.01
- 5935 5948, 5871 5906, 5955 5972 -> 0.04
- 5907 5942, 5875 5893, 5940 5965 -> -0.02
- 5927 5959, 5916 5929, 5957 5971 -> 0.00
